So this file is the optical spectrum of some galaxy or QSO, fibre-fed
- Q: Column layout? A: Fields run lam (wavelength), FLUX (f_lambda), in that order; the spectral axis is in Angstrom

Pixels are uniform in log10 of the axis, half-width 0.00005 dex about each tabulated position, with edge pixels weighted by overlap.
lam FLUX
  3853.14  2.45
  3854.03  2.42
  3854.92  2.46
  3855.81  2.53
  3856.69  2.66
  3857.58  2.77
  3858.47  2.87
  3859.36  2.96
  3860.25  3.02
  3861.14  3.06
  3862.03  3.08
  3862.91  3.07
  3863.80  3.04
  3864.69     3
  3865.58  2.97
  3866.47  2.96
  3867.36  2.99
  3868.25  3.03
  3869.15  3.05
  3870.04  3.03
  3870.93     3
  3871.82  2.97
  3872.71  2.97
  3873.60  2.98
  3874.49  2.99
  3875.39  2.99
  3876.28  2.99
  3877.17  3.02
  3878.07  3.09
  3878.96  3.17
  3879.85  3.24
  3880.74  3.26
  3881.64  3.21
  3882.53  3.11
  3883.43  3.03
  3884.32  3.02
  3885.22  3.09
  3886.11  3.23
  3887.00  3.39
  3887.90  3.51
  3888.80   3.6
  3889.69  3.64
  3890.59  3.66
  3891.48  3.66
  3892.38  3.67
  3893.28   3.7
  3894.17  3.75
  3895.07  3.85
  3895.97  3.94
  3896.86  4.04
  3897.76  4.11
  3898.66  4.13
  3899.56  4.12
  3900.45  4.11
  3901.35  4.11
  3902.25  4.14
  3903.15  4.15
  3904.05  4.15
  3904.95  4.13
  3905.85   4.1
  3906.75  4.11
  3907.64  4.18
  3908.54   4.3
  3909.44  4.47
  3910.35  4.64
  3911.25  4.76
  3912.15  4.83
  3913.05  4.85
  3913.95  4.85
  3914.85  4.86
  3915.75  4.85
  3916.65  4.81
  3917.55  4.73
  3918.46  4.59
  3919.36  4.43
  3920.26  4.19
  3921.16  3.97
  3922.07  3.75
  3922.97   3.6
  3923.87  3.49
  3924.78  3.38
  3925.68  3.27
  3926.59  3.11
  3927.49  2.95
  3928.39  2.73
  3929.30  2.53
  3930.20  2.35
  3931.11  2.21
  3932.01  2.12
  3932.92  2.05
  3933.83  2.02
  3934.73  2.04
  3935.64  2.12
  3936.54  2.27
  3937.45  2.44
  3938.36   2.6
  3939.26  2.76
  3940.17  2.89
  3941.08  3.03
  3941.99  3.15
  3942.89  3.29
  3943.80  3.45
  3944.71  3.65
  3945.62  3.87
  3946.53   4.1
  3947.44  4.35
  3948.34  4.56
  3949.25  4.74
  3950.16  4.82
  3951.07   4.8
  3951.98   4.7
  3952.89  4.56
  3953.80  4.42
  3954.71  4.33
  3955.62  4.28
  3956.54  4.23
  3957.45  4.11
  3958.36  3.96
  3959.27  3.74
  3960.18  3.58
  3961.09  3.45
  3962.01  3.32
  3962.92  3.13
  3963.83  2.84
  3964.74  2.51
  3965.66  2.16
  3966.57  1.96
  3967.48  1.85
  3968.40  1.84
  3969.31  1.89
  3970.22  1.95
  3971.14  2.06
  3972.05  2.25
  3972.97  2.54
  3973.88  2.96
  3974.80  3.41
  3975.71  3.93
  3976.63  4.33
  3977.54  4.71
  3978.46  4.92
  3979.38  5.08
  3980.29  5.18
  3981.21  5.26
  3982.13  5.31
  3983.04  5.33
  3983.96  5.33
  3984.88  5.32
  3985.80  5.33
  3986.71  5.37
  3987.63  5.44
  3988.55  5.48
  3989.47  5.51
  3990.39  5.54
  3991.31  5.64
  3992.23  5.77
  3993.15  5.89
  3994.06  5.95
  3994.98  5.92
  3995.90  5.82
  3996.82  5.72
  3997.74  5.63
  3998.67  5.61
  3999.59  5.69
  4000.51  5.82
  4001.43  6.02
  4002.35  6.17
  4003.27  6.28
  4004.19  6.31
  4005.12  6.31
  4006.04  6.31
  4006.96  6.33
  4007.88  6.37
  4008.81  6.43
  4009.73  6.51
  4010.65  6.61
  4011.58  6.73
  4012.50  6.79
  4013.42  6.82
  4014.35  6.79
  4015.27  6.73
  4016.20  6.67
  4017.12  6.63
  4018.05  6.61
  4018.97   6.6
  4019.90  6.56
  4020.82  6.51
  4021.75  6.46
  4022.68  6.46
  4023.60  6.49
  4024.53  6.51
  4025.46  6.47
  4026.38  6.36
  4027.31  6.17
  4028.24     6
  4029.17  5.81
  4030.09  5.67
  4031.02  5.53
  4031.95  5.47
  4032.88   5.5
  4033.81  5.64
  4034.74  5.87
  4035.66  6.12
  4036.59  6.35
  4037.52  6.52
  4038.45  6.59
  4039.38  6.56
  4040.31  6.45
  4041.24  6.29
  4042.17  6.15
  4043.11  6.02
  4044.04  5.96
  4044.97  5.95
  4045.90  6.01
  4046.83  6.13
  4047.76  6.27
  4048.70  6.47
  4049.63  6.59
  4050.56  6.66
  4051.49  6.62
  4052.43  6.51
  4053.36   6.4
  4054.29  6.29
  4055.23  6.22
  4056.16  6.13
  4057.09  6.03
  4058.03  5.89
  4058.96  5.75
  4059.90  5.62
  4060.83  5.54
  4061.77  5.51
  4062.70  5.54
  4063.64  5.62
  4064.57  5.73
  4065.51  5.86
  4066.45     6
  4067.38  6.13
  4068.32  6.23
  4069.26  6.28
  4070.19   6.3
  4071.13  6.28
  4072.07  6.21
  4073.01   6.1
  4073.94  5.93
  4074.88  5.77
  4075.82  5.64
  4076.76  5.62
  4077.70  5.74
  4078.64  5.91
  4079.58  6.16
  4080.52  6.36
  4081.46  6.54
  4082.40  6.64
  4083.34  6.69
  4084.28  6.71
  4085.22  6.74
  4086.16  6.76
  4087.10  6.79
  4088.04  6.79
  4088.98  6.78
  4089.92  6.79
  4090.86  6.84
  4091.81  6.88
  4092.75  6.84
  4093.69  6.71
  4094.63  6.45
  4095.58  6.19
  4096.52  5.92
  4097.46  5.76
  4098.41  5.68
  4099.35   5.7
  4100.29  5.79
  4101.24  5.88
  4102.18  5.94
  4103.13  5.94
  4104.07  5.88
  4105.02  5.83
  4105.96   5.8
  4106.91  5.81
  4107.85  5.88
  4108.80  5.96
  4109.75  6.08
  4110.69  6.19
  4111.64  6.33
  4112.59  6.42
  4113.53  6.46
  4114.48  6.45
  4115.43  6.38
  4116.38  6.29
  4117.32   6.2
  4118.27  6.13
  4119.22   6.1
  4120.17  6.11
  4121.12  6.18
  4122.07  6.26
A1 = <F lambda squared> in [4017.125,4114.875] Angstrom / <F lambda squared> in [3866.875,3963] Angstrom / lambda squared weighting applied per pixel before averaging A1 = 1.8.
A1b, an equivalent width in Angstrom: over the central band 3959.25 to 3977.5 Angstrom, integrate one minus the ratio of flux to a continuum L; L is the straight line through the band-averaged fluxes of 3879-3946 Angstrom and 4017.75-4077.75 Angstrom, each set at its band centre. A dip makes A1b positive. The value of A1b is 7.19 Angstrom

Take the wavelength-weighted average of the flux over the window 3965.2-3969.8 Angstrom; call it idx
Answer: 1.94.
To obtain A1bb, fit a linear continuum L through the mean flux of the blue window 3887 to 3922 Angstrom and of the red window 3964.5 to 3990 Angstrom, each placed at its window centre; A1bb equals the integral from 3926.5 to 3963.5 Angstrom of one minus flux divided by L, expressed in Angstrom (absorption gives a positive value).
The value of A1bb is 5.9 Angstrom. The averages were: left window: 4.19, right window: 3.92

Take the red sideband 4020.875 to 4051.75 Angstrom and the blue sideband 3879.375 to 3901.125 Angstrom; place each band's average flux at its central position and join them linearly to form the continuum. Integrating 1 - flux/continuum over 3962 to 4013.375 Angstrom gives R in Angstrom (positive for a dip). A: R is 5.0 Angstrom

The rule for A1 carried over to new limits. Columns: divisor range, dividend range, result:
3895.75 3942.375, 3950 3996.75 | 1.19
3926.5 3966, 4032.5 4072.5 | 1.93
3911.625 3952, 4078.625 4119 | 1.93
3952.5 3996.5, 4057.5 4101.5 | 1.56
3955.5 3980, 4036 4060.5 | 2.02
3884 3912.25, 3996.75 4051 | 1.69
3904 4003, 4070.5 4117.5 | 1.65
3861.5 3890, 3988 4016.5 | 2.10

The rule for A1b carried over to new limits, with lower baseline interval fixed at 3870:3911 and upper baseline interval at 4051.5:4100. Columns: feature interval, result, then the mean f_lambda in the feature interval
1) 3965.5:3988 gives 4.64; 3.85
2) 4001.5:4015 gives -3.14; 6.48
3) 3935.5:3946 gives 3.26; 2.98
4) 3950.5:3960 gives 0.45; 4.3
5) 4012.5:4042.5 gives -4.29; 6.3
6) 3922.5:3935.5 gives 4.55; 2.69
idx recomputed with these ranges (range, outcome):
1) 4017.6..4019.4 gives 6.62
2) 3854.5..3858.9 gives 2.66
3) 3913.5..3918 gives 4.83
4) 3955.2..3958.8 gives 4.14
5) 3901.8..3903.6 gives 4.14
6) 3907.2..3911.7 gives 4.46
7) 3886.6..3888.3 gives 3.44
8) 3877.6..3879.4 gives 3.12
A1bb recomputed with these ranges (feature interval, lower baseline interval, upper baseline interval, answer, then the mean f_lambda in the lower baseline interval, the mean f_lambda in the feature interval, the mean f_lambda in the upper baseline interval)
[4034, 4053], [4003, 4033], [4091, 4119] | 0.0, 6.37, 6.3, 6.14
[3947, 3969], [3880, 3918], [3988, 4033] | 6.2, 3.99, 3.66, 6.17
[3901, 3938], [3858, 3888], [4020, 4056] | 2.2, 3.07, 3.67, 6.22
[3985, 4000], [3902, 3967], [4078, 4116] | -3.4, 3.66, 5.64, 6.29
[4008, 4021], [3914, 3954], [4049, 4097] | -3.9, 3.52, 6.64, 6.24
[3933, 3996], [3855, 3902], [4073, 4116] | 8.0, 3.28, 3.91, 6.23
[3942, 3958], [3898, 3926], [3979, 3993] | 2.1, 4.26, 4.22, 5.4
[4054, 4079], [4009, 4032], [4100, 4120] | 1.3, 6.42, 5.92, 6.08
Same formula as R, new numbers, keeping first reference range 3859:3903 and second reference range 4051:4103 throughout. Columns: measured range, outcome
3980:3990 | -1.04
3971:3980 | 1.94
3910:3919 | -2.22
